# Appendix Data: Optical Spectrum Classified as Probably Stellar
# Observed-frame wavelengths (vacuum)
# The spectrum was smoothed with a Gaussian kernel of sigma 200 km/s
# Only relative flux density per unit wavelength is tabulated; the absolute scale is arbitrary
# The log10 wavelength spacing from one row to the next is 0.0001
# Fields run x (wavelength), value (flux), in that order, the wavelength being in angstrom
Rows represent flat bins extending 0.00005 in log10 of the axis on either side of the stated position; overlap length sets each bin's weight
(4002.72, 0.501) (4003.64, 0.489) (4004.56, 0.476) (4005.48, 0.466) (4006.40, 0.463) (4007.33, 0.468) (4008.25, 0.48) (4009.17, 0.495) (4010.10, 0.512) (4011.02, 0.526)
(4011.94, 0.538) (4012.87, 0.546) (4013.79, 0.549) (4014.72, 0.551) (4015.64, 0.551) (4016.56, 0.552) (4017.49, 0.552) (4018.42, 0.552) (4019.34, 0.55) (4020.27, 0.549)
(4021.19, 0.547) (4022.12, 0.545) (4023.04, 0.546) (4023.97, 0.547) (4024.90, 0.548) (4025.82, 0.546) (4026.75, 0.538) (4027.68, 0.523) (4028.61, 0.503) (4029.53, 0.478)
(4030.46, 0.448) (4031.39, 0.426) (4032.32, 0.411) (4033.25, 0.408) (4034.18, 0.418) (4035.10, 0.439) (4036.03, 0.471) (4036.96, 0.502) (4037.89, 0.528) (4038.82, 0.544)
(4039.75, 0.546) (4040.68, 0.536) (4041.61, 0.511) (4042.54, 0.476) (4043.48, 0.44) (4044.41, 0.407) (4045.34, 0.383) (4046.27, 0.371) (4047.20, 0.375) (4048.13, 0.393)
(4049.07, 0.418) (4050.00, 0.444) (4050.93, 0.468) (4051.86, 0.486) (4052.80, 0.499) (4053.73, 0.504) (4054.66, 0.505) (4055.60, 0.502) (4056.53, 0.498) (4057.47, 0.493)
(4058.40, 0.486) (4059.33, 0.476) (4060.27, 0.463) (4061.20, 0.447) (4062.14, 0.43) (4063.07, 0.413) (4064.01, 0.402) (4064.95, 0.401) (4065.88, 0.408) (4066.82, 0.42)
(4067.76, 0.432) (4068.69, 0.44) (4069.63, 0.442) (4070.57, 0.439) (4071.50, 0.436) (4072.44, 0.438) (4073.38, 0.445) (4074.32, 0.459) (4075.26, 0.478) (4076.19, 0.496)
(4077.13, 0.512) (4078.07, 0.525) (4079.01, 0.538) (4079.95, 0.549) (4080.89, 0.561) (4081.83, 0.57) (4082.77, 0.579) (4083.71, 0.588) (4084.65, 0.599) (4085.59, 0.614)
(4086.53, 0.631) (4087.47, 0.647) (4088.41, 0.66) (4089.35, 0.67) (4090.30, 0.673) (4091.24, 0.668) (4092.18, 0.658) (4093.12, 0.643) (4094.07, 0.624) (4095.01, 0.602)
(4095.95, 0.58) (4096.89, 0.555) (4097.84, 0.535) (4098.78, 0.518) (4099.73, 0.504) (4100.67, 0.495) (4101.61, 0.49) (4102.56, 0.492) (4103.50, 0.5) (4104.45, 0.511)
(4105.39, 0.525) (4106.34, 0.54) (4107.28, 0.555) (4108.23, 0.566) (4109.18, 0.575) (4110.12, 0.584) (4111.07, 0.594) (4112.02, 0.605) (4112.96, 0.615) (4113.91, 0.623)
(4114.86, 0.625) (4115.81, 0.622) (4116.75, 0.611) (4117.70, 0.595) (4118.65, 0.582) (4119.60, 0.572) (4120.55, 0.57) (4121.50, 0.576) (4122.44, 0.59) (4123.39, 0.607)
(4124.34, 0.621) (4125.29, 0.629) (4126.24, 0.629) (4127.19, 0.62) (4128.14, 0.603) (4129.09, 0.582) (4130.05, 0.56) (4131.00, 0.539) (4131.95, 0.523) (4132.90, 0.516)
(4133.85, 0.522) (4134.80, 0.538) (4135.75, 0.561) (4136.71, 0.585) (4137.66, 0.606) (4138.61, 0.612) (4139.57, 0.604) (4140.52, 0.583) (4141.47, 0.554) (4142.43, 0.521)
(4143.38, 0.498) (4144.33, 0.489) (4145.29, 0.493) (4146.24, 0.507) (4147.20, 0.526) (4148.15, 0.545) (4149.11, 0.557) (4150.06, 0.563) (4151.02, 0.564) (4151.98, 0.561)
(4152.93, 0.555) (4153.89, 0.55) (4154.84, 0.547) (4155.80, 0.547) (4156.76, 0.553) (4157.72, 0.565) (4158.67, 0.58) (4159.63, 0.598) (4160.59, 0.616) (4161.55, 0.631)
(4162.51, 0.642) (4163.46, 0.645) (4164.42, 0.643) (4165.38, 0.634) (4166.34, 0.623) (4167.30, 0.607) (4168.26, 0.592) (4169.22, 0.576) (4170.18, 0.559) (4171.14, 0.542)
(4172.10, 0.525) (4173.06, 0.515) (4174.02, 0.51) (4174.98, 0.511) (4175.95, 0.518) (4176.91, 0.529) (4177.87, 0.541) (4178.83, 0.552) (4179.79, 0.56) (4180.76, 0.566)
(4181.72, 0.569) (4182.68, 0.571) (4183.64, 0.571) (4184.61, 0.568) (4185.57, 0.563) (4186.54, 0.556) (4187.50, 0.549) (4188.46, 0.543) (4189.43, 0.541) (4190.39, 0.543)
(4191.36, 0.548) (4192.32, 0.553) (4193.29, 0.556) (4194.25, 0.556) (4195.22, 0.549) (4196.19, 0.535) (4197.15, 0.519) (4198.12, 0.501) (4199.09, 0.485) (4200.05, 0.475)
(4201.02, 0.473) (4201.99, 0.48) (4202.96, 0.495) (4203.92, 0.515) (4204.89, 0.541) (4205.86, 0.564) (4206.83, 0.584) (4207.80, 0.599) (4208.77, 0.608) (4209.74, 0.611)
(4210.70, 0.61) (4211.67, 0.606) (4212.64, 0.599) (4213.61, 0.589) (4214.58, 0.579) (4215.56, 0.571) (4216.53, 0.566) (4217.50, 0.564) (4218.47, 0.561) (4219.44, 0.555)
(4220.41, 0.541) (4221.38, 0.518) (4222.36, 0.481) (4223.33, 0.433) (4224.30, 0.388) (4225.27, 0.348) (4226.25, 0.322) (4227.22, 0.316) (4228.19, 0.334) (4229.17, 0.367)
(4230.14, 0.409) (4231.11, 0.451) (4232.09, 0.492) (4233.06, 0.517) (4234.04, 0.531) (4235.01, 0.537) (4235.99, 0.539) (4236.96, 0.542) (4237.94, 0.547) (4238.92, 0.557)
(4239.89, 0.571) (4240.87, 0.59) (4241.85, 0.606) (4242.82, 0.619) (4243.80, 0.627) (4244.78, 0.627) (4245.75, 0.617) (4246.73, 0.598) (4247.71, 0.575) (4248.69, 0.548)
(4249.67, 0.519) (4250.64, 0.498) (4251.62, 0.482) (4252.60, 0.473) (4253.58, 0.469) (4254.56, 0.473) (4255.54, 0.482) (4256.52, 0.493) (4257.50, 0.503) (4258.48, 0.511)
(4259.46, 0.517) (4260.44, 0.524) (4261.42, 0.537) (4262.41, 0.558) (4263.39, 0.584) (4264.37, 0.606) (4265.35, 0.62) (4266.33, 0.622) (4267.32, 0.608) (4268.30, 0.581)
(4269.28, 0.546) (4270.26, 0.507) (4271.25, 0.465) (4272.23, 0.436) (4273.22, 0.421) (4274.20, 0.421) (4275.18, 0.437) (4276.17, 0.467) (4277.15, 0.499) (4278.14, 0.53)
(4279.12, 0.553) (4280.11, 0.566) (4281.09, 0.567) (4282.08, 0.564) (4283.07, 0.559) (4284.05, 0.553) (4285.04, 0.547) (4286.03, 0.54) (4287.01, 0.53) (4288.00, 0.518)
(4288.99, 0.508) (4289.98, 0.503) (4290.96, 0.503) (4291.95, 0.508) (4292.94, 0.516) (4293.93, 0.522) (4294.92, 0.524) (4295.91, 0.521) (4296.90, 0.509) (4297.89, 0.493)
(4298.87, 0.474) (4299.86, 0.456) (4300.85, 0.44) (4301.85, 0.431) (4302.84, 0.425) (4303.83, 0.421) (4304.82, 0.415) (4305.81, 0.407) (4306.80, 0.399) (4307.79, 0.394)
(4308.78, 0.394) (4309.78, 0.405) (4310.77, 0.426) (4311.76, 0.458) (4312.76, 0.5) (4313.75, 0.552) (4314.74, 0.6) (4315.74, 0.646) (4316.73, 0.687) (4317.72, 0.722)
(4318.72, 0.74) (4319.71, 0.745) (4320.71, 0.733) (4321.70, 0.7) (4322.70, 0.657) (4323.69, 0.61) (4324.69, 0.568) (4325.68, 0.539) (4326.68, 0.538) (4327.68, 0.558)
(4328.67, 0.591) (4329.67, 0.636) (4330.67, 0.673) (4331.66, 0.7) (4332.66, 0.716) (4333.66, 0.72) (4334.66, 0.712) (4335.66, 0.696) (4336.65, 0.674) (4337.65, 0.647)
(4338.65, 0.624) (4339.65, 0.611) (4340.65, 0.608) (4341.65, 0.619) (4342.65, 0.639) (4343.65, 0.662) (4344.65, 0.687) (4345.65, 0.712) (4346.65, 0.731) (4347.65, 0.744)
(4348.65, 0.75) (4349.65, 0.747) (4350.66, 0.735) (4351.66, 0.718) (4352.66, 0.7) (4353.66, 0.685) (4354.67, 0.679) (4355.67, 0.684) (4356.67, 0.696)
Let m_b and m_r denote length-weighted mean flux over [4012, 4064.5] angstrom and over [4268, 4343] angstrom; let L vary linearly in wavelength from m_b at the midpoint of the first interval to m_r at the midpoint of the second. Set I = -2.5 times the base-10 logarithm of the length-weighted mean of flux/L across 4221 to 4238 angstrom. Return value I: 0.19 mag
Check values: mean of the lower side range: 0.487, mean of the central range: 0.445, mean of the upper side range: 0.55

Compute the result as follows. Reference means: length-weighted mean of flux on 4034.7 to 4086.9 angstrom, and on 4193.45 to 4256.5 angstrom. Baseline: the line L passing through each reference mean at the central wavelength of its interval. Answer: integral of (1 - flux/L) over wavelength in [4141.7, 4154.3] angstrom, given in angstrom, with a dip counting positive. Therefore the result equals -0.78 angstrom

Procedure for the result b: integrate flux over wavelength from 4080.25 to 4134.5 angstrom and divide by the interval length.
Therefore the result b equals 0.583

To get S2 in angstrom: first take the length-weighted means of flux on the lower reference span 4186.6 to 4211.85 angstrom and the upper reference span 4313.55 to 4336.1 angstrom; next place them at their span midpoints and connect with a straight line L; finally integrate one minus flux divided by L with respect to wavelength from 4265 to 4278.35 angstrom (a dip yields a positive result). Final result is 2.14 angstrom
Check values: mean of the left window 0.543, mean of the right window 0.655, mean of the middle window 0.51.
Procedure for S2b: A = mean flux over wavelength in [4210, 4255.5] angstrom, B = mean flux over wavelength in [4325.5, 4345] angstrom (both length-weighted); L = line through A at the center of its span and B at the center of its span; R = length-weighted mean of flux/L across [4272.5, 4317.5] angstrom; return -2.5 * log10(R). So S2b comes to 0.19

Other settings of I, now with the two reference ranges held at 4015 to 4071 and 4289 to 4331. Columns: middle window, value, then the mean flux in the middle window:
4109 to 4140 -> -0.19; 0.588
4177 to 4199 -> -0.08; 0.549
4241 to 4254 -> -0.08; 0.56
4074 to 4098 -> -0.20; 0.587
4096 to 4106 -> -0.06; 0.516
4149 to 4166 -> -0.17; 0.587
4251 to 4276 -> 0.02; 0.514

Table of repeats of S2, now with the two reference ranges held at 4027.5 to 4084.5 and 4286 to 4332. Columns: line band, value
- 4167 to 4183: -1.5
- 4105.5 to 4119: -2.9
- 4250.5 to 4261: 0.6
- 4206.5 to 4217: -1.7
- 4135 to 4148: -1.5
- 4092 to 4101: -1.7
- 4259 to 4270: -0.9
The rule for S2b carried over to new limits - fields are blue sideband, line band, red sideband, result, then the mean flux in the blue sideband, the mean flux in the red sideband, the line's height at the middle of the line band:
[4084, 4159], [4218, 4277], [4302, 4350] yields 0.16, 0.573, 0.606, 0.593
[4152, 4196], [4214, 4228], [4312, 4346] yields 0.23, 0.566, 0.646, 0.59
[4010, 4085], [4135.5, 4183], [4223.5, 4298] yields -0.13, 0.488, 0.515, 0.502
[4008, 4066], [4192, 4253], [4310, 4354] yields 0.12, 0.486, 0.651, 0.59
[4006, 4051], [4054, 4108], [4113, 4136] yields 0.04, 0.492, 0.585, 0.543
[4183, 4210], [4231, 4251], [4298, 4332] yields -0.03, 0.542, 0.547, 0.544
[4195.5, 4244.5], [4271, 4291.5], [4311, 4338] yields 0.16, 0.52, 0.639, 0.59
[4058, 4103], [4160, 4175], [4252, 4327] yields -0.12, 0.524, 0.526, 0.525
